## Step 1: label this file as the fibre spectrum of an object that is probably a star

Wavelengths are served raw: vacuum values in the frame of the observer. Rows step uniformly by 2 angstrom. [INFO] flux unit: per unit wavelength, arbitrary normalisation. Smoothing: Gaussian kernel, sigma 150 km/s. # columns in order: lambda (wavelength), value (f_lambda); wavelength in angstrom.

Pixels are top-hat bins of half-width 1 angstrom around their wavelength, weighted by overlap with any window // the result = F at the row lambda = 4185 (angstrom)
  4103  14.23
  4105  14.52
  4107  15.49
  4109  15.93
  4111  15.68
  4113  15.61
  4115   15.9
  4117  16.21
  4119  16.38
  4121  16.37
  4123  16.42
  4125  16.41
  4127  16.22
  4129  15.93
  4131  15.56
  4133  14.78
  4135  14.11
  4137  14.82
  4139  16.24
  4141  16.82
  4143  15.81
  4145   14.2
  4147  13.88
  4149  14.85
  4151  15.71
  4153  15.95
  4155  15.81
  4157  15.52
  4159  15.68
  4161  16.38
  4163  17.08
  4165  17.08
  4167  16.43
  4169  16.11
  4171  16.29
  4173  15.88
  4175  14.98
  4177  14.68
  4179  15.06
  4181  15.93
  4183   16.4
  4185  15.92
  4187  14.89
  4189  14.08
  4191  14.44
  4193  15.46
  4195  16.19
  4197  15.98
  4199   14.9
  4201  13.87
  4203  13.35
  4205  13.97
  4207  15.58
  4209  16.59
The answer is 15.92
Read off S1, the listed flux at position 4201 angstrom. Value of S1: 13.87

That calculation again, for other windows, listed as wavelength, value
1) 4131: 15.56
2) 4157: 15.52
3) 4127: 16.22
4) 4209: 16.59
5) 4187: 14.89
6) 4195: 16.19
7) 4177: 14.68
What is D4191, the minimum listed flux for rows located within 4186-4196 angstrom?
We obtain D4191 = 14.08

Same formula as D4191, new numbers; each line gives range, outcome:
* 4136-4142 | 14.82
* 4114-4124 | 15.9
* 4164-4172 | 16.11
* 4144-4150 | 13.88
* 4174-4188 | 14.68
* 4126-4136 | 14.11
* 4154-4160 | 15.52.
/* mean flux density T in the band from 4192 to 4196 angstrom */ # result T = 15.8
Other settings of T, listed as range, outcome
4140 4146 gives 15.6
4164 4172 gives 16.5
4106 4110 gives 15.7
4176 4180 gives 14.9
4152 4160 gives 15.7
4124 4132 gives 16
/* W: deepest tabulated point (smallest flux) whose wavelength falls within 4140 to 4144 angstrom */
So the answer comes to 15.81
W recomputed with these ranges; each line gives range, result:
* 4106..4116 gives 15.49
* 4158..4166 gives 15.68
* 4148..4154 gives 14.85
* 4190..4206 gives 13.35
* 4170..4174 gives 15.88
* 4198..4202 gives 13.87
